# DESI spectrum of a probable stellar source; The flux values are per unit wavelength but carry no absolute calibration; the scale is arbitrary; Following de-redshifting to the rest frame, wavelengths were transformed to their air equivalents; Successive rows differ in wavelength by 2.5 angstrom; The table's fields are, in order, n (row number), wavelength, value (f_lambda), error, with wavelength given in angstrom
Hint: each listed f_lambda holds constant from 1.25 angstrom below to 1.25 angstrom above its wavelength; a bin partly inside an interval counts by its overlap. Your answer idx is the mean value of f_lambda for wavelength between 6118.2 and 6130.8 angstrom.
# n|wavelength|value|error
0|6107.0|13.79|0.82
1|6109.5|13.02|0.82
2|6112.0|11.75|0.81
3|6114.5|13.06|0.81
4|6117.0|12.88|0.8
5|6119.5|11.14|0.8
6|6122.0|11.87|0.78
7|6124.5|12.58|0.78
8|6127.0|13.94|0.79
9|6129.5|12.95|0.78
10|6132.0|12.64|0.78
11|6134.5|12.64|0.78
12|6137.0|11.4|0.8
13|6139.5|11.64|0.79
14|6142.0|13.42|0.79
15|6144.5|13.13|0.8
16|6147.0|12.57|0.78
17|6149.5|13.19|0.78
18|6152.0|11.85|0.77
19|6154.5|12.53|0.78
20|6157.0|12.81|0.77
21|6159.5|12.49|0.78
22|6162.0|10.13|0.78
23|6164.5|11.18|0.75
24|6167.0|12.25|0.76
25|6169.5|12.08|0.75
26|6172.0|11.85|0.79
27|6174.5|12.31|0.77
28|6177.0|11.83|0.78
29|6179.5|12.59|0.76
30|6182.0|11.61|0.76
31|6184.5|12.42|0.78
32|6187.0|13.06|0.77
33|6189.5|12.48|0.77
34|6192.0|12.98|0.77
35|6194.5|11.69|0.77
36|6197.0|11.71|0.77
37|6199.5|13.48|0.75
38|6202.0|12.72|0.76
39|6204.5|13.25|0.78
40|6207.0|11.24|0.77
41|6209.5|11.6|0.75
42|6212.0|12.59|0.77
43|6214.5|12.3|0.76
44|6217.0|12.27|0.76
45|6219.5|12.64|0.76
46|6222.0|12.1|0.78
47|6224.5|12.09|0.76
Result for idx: 12.5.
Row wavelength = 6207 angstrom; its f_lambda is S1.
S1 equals 11.24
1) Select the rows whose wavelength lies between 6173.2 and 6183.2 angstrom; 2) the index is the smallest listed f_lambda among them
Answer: 11.61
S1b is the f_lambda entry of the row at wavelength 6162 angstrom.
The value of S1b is 10.13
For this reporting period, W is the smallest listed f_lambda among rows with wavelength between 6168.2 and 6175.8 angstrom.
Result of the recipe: 11.85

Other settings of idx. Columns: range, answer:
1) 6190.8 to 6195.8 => 12.3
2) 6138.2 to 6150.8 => 12.8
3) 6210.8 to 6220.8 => 12.4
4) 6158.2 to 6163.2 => 11.3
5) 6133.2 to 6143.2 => 12.3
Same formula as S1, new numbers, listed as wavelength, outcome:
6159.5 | 12.49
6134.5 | 12.64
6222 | 12.1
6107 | 13.79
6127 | 13.94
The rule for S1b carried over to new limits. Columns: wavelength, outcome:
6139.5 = 11.64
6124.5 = 12.58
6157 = 12.81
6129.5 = 12.95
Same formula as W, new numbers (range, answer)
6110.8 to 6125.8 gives 11.14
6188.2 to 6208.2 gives 11.24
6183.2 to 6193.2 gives 12.42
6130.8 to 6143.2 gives 11.4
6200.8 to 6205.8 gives 12.72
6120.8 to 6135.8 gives 11.87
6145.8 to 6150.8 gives 12.57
